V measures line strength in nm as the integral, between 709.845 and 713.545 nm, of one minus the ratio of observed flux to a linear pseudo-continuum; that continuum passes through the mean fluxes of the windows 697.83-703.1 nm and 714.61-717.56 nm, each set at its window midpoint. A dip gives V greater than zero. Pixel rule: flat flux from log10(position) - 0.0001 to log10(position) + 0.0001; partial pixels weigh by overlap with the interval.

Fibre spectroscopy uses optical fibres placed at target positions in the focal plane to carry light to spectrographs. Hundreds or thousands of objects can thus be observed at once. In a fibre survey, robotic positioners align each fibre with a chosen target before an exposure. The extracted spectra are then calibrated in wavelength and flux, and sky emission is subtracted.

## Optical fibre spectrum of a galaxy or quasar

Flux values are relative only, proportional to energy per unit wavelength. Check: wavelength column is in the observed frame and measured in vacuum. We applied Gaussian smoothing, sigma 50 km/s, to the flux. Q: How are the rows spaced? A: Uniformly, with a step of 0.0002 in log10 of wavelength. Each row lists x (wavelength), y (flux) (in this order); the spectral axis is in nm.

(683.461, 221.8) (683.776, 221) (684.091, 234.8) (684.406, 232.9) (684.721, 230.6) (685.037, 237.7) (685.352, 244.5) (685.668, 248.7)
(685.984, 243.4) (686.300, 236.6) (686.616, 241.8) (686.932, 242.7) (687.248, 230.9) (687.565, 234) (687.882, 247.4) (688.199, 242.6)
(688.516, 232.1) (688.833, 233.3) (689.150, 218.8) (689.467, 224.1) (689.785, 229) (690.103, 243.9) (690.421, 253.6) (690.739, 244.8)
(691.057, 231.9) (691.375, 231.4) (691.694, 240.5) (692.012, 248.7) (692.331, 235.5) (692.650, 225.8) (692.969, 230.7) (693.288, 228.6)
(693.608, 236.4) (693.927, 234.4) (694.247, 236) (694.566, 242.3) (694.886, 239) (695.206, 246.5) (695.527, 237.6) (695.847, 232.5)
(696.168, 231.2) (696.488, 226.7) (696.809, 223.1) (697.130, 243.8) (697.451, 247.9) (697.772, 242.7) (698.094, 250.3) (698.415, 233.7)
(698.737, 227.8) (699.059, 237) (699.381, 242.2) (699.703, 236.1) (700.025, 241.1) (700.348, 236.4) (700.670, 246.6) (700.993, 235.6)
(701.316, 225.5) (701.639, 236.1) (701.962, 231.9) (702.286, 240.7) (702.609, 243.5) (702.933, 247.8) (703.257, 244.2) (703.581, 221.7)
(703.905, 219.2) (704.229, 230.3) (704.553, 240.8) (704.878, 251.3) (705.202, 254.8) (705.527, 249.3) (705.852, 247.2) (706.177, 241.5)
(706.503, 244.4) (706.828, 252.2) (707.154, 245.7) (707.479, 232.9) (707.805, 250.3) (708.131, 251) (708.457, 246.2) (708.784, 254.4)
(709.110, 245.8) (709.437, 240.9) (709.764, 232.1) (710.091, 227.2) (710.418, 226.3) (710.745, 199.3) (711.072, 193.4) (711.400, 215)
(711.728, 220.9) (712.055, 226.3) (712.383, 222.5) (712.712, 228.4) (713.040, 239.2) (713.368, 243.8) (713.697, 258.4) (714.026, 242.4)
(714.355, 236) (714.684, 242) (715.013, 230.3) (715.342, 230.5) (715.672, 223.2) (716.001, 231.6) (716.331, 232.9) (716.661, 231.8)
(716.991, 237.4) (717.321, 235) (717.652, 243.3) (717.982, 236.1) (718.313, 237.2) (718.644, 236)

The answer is 0.19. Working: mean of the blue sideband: 238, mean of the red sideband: 233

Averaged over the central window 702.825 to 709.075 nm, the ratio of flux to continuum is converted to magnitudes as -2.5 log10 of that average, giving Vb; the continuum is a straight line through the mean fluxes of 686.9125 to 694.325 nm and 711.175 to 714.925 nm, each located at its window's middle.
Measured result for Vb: -0.043 mag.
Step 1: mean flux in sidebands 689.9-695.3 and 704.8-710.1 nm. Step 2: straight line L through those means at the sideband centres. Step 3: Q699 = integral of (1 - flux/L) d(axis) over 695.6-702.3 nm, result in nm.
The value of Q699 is 0.131 nm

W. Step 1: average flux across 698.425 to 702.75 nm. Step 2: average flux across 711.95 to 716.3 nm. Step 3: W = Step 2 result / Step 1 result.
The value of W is 1.0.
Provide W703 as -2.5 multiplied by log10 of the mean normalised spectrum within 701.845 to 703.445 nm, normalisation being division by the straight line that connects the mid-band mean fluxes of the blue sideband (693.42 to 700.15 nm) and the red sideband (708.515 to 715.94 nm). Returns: -0.03 mag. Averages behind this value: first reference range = 237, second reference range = 231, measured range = 241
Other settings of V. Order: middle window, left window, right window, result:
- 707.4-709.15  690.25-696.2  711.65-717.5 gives -0.092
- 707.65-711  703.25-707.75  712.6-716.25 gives 0.047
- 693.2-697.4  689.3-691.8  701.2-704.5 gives 0.008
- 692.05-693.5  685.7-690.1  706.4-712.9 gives 0.020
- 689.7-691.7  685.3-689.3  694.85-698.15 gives -0.013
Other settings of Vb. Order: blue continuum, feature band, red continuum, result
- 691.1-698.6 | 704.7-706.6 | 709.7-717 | -0.072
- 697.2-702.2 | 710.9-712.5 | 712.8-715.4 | 0.118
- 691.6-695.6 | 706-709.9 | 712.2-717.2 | -0.041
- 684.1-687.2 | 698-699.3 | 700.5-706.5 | 0.012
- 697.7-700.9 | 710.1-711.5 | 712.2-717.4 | 0.127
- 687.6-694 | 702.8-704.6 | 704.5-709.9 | 0.048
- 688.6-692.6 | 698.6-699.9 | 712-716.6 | -0.003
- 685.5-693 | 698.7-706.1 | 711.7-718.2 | -0.012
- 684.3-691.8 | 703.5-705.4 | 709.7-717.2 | -0.024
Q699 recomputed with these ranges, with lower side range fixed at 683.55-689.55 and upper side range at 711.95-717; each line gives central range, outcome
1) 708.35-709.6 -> -0.06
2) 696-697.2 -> 0.03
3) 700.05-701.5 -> -0.01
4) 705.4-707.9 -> -0.11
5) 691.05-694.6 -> 0.01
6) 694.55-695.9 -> -0.03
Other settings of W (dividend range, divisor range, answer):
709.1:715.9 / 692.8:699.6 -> 0.97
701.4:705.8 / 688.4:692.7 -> 1.02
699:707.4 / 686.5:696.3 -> 1.02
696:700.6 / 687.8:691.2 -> 1.00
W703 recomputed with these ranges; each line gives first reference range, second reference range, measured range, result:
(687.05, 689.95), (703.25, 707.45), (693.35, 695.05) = -0.01 mag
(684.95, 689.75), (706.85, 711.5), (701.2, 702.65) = 0.00 mag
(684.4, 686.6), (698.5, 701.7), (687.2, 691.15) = 0.01 mag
